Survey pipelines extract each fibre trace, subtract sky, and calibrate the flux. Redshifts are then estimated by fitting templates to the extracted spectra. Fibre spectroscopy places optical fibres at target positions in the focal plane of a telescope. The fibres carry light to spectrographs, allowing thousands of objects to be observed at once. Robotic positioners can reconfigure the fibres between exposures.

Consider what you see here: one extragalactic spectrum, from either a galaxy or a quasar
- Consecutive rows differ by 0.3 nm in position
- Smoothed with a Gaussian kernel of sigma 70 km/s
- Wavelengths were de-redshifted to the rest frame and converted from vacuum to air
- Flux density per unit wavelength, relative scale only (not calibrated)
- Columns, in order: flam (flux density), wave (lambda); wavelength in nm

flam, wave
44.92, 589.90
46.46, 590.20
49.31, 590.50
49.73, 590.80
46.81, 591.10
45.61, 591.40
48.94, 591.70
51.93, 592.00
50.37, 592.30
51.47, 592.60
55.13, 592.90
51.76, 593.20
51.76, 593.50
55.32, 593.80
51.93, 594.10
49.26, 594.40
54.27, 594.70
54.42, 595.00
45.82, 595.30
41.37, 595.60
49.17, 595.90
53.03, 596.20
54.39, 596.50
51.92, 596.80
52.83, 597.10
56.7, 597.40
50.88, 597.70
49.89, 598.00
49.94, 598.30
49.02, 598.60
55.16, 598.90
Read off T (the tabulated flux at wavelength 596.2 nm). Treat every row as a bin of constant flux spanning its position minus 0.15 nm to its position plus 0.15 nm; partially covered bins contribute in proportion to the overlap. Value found 53.03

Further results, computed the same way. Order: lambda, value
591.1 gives 46.81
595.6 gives 41.37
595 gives 54.42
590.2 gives 46.46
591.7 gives 48.94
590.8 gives 49.73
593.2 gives 51.76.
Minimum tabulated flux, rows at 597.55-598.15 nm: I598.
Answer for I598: 49.89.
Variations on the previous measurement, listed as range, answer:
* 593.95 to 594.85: 49.26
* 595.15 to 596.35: 41.37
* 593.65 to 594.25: 51.93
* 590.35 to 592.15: 45.61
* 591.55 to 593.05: 48.94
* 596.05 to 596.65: 53.03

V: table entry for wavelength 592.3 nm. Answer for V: 50.37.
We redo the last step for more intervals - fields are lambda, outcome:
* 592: 51.93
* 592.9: 55.13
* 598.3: 49.94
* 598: 49.89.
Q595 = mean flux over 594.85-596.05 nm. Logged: 47.7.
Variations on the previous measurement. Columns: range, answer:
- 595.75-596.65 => 52.2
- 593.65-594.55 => 52.2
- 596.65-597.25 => 52.4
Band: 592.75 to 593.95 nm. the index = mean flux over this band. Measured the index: 53.5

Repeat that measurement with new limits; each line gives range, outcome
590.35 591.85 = 48.1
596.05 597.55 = 53.8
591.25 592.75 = 49.7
